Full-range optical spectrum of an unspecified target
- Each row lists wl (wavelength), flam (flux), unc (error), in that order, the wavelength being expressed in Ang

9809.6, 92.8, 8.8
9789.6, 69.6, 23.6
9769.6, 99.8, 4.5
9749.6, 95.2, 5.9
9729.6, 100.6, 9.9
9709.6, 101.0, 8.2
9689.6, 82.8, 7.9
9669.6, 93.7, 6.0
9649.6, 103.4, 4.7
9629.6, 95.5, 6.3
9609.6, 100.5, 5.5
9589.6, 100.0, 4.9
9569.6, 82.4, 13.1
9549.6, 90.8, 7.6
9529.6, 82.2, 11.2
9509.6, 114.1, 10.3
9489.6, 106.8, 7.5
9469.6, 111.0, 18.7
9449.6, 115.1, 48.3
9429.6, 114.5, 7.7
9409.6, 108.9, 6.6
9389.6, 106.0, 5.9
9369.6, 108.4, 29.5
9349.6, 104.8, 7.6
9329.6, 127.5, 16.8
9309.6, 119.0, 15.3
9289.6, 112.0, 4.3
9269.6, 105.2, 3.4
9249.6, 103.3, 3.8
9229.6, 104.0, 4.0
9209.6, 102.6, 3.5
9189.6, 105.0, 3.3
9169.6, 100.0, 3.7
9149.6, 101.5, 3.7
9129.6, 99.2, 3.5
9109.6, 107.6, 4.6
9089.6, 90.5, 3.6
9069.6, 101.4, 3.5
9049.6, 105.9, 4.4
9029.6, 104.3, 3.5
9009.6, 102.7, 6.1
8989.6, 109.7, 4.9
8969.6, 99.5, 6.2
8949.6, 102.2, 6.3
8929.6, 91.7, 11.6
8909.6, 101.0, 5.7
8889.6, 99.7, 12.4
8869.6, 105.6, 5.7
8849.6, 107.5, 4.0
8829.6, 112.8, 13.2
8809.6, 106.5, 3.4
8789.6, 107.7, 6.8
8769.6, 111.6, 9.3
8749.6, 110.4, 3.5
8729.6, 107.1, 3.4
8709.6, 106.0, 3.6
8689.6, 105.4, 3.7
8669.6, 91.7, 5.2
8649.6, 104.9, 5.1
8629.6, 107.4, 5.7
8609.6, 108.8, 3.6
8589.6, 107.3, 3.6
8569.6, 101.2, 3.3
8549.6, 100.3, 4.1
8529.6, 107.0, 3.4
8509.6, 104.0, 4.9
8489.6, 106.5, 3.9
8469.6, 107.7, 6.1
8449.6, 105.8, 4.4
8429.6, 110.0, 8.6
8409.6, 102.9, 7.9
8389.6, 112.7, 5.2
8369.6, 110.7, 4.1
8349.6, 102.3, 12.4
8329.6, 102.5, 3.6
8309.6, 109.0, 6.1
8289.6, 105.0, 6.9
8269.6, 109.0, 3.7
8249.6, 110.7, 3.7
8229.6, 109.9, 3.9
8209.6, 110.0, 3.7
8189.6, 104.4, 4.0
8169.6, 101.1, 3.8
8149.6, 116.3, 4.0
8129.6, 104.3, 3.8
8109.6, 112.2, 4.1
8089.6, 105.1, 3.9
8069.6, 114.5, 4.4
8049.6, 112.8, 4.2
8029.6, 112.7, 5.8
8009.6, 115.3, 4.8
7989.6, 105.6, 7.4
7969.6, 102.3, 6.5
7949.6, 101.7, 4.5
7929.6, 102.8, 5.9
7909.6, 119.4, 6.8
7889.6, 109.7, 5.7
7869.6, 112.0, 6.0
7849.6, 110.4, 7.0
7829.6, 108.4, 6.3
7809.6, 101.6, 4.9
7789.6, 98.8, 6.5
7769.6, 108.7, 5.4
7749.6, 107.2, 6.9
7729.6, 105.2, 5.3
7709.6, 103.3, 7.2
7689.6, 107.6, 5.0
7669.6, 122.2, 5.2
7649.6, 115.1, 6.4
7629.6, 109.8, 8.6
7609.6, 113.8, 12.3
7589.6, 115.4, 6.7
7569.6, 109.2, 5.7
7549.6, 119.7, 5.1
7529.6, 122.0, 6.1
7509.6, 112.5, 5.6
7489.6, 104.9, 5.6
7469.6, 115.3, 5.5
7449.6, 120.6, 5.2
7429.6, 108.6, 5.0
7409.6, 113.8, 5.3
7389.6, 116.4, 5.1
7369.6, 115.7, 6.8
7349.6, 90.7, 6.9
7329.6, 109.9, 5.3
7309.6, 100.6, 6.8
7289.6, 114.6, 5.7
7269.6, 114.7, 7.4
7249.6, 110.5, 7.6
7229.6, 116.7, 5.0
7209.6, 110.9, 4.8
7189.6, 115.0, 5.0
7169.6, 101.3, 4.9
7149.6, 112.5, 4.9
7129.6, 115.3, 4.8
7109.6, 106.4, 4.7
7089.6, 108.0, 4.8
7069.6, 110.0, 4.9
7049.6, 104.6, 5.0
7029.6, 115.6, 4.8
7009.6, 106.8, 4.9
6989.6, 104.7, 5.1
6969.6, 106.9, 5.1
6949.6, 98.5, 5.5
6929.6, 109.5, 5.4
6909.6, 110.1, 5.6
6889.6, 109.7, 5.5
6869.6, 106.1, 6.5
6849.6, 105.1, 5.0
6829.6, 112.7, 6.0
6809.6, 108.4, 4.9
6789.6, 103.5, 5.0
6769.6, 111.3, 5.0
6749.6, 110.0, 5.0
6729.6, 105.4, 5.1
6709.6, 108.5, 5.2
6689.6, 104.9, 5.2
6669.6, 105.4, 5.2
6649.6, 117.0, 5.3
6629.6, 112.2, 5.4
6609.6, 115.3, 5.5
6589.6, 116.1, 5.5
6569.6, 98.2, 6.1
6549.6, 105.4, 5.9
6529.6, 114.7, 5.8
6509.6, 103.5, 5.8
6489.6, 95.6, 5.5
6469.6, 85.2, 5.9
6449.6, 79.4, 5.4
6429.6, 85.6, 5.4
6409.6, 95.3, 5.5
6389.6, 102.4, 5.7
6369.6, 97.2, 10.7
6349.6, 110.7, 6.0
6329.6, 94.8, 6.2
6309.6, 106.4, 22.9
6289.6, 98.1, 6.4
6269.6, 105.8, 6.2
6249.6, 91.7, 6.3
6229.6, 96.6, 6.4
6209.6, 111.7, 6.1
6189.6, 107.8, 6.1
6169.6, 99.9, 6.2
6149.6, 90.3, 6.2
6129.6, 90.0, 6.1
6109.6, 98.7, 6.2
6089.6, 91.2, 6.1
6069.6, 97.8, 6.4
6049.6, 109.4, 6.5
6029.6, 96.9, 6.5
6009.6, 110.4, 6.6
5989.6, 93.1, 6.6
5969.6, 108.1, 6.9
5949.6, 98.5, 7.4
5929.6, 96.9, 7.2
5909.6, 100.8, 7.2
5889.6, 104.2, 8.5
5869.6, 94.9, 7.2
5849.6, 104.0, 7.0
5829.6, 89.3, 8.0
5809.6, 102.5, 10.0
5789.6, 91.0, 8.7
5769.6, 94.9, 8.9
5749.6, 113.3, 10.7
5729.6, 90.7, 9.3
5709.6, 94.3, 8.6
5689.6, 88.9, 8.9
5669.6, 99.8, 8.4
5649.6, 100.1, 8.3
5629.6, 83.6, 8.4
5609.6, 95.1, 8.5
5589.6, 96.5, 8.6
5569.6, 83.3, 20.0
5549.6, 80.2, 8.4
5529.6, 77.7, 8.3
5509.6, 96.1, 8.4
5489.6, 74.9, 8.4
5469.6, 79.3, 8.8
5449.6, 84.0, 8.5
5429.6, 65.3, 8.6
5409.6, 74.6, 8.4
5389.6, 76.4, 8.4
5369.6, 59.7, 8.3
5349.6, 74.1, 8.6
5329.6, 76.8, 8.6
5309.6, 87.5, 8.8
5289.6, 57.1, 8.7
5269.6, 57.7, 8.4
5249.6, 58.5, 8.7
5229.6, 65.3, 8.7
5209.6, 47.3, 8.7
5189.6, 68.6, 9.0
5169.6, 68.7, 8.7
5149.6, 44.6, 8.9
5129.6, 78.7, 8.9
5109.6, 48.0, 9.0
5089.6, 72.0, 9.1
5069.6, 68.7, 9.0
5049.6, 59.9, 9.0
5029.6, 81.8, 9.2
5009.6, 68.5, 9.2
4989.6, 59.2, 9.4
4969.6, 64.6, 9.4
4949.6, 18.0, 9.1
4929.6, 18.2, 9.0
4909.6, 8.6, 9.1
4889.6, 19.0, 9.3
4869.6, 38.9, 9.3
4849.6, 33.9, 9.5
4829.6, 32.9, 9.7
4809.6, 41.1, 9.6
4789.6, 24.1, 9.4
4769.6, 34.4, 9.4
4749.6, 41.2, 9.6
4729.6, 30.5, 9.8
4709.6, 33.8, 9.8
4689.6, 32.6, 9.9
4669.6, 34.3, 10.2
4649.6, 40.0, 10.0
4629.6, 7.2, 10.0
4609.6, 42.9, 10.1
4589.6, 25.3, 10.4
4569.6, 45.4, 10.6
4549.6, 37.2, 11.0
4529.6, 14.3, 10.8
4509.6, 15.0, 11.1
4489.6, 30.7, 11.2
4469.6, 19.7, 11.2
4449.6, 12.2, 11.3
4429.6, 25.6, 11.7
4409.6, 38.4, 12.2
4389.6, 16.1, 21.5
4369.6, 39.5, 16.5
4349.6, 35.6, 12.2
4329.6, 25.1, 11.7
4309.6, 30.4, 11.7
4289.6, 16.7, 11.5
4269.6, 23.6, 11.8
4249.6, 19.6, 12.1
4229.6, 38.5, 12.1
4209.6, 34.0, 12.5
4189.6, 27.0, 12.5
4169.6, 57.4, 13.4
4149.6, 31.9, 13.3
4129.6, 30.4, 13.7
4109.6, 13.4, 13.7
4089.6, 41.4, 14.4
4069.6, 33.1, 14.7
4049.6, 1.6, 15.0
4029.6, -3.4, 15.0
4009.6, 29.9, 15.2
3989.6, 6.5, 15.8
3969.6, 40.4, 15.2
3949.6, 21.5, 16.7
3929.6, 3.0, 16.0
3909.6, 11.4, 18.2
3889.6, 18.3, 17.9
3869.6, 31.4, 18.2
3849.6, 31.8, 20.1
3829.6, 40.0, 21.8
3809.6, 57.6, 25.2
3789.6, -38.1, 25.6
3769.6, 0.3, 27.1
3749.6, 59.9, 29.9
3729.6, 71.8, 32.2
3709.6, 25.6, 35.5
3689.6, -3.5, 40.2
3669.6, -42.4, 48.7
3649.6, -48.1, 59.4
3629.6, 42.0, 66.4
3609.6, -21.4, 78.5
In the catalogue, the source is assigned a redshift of 0.25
